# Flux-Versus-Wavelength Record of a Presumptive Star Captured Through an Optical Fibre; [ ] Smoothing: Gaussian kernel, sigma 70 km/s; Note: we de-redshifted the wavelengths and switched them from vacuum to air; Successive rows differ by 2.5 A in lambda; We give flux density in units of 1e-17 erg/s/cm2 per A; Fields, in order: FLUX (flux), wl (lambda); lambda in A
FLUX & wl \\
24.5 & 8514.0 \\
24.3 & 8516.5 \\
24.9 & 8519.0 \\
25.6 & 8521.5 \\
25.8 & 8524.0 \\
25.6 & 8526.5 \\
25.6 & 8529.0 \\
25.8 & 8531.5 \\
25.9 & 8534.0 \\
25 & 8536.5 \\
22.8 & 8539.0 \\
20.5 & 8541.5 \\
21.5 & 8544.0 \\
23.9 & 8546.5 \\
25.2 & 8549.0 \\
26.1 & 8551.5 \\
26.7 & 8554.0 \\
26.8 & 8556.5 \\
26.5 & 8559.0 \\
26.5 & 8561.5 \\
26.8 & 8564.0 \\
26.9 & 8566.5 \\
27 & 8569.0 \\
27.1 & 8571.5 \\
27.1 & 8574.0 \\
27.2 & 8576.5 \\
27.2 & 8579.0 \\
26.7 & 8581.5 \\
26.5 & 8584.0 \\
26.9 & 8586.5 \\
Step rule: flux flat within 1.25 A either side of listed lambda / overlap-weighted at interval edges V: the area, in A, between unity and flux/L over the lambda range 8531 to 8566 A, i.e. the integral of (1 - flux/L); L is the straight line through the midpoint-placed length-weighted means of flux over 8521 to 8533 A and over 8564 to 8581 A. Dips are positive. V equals 1.75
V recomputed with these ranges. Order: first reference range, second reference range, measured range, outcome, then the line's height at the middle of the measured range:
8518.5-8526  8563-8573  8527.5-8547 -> 1.6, 26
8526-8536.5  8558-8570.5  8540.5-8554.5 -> 1.2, 26.2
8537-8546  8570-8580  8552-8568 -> -1.2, 24.9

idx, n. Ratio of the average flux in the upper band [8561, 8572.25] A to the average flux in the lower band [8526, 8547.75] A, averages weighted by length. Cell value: 1.1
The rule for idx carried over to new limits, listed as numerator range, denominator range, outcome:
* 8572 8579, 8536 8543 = 1.21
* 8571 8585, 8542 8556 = 1.10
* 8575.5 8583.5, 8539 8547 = 1.23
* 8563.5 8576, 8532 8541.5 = 1.12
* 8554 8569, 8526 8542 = 1.09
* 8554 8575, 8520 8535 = 1.04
